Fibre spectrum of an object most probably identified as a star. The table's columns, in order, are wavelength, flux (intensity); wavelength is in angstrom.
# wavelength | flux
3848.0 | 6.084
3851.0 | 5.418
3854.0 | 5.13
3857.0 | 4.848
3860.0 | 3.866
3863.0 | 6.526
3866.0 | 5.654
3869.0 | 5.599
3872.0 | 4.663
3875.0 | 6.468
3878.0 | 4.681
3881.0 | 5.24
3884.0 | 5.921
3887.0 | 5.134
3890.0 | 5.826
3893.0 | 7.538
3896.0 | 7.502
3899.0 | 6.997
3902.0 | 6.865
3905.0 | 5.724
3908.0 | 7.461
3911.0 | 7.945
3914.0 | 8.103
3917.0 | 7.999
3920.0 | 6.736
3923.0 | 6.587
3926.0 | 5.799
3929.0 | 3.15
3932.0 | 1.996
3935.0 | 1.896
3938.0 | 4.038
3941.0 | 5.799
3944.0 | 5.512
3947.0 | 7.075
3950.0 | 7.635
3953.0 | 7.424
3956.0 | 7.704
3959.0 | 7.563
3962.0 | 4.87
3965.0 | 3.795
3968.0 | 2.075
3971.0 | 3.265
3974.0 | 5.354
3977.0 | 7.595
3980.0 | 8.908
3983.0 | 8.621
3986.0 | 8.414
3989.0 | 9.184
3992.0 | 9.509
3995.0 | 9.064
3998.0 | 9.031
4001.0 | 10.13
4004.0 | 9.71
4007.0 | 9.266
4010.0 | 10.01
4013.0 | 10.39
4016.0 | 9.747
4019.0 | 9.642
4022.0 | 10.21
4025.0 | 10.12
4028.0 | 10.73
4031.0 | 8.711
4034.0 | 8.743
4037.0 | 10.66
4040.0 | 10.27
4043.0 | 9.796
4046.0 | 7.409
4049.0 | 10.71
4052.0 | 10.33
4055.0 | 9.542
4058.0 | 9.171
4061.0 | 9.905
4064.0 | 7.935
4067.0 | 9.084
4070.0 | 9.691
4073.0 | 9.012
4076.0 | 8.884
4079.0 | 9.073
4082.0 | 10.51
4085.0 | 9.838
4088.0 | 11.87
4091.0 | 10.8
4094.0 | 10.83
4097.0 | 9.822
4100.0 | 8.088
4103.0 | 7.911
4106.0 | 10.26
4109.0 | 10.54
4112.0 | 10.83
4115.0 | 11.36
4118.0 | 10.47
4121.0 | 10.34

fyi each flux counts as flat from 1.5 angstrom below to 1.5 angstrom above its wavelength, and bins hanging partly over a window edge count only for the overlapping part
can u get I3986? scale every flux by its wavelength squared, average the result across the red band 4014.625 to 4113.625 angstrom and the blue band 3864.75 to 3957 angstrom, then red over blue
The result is 1.75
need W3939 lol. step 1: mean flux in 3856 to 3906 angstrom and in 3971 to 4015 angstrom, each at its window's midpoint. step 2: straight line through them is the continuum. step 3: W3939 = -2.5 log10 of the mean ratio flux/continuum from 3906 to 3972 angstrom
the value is 0.27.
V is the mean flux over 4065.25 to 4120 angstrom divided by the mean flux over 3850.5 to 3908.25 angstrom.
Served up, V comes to 1.70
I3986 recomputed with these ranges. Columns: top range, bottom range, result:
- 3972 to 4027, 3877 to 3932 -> 1.52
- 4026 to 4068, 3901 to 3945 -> 1.78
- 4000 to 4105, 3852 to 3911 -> 1.78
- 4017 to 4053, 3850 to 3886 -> 1.99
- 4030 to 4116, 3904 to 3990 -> 1.69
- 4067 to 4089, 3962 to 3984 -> 1.85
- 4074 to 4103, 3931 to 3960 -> 1.85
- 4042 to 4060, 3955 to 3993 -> 1.49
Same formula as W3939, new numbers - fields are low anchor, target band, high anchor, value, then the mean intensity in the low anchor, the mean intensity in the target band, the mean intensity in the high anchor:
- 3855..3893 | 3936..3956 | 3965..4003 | 0.09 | 5.45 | 6.25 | 7.47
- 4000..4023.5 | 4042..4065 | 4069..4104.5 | 0.05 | 9.88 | 9.37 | 9.69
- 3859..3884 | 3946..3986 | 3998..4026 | 0.30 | 5.4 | 6.37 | 9.86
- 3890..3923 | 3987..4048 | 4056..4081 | -0.13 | 7.19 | 9.62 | 9.13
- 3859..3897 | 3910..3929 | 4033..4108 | -0.05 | 5.74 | 6.86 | 9.62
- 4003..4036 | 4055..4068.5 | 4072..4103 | 0.08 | 9.77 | 9.08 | 9.79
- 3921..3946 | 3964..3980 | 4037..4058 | 0.28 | 4.45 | 4.86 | 9.71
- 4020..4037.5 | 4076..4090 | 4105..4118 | 0.02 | 9.81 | 10.2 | 10.7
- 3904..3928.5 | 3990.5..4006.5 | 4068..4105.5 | -0.15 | 6.91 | 9.47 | 9.7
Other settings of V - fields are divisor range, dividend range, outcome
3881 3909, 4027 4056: 1.50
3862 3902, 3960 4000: 1.16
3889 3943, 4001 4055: 1.63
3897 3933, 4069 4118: 1.57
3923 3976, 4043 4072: 1.84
